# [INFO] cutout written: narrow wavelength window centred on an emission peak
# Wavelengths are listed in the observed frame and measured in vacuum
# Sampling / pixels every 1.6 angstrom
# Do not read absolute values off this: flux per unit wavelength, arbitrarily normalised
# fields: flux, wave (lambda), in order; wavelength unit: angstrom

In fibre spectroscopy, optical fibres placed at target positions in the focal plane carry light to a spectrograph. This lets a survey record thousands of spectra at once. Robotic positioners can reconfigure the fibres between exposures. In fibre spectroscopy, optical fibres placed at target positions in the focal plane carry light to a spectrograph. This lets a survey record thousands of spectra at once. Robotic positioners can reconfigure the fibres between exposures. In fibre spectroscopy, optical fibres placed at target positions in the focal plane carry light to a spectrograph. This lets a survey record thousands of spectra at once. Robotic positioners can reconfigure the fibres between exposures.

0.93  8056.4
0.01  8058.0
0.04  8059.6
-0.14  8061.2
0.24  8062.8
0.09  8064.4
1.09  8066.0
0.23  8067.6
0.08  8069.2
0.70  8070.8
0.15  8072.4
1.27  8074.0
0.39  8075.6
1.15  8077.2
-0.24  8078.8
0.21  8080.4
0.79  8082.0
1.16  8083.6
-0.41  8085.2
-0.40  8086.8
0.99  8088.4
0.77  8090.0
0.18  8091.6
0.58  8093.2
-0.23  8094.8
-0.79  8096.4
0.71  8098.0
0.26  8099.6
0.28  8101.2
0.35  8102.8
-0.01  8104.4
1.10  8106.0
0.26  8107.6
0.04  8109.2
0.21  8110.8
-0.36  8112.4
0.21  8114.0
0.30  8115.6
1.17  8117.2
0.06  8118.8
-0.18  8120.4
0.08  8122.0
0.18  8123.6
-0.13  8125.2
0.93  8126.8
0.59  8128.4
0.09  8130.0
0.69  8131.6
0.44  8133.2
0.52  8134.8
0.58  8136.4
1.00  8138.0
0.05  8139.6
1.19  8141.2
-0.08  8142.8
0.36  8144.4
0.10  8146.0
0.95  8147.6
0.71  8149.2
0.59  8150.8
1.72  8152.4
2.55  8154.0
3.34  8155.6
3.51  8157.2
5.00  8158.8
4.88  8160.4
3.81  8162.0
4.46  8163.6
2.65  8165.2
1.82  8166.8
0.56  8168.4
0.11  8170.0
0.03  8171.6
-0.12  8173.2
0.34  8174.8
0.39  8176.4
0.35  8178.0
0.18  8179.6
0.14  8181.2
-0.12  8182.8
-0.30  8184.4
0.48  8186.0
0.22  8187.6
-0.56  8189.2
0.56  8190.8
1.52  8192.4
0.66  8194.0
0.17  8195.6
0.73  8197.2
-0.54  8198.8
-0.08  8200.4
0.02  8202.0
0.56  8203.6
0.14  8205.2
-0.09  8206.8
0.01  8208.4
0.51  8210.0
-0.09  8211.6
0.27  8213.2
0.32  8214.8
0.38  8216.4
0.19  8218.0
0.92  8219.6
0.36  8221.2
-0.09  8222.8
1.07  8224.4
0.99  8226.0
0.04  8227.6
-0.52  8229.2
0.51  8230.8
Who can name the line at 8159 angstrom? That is [O II] 3727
